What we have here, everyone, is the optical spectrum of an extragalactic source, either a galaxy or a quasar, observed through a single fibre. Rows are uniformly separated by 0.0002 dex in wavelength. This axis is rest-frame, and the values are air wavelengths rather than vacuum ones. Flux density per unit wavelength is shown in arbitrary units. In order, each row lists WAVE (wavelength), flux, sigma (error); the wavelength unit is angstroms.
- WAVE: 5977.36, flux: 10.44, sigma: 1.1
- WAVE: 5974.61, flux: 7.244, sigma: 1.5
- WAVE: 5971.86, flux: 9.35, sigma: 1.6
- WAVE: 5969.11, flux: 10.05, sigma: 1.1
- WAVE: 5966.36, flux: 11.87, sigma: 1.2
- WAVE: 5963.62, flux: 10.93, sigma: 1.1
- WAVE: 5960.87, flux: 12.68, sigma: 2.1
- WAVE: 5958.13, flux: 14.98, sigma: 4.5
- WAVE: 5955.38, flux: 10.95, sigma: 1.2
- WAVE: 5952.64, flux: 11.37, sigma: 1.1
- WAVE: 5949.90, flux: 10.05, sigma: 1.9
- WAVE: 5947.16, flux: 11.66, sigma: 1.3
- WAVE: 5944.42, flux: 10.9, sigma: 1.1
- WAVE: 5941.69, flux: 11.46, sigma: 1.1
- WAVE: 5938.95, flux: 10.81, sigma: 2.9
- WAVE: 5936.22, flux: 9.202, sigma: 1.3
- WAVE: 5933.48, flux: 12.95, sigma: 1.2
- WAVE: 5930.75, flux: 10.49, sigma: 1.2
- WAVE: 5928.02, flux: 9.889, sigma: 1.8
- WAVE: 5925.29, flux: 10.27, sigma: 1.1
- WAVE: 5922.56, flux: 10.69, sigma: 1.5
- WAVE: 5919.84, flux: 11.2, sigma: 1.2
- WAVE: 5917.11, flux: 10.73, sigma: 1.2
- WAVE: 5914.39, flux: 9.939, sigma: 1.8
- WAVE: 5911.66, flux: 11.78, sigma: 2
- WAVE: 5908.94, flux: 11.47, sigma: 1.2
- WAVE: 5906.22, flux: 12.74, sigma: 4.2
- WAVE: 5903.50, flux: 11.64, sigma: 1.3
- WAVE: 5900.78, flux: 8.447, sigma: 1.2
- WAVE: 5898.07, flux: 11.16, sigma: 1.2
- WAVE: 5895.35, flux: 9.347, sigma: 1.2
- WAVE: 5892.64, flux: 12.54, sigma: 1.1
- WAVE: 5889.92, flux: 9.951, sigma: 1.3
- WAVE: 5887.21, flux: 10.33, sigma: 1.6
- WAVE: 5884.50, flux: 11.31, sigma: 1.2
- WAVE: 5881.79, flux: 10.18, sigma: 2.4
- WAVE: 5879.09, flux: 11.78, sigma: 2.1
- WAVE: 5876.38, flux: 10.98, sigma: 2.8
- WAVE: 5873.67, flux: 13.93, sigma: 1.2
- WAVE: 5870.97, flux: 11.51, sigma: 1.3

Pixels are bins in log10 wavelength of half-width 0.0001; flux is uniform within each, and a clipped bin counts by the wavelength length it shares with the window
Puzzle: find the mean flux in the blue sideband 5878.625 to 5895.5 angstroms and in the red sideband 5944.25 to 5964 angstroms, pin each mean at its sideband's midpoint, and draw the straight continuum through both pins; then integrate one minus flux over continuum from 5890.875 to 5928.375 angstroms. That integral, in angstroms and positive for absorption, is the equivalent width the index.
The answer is 0.9 angstroms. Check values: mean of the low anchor 10.8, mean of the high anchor 11.8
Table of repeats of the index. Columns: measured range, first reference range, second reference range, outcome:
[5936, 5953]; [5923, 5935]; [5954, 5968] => 1.0 angstroms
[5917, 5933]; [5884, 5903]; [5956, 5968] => 1.0 angstroms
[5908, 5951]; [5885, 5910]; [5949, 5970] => 1.7 angstroms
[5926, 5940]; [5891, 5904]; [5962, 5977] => -0.5 angstroms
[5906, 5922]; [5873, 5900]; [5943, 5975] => -0.2 angstroms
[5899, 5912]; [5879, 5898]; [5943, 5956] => -0.4 angstroms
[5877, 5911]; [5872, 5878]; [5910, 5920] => 2.1 angstroms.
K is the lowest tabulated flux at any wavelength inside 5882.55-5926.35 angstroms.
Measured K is 8.447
